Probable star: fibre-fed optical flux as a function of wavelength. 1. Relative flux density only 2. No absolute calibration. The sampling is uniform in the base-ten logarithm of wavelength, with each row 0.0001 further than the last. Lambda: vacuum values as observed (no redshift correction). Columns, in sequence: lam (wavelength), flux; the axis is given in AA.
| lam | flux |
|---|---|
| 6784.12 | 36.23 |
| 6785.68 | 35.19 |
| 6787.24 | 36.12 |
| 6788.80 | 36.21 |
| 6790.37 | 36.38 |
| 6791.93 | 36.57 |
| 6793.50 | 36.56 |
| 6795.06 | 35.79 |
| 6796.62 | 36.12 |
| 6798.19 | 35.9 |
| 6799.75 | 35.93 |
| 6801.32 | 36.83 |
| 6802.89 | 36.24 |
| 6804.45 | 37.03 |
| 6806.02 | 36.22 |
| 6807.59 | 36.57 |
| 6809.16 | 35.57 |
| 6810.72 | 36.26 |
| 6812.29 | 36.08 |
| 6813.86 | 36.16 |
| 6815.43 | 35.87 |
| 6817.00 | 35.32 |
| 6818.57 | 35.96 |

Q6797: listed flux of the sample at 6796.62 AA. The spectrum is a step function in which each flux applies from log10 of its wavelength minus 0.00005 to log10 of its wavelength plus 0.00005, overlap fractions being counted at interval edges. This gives 36.12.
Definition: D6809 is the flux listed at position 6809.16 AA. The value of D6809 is 35.57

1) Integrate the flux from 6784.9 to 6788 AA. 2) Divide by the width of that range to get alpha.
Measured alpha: 35.7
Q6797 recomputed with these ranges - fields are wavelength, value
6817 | 35.32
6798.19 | 35.9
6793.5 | 36.56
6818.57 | 35.96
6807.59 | 36.57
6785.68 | 35.19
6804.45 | 37.03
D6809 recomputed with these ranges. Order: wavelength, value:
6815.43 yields 35.87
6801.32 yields 36.83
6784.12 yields 36.23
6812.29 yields 36.08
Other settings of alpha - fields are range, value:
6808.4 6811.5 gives 36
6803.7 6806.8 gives 36.6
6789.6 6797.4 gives 36.3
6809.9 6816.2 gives 36.1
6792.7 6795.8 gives 36.2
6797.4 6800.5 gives 35.9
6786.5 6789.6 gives 36.1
